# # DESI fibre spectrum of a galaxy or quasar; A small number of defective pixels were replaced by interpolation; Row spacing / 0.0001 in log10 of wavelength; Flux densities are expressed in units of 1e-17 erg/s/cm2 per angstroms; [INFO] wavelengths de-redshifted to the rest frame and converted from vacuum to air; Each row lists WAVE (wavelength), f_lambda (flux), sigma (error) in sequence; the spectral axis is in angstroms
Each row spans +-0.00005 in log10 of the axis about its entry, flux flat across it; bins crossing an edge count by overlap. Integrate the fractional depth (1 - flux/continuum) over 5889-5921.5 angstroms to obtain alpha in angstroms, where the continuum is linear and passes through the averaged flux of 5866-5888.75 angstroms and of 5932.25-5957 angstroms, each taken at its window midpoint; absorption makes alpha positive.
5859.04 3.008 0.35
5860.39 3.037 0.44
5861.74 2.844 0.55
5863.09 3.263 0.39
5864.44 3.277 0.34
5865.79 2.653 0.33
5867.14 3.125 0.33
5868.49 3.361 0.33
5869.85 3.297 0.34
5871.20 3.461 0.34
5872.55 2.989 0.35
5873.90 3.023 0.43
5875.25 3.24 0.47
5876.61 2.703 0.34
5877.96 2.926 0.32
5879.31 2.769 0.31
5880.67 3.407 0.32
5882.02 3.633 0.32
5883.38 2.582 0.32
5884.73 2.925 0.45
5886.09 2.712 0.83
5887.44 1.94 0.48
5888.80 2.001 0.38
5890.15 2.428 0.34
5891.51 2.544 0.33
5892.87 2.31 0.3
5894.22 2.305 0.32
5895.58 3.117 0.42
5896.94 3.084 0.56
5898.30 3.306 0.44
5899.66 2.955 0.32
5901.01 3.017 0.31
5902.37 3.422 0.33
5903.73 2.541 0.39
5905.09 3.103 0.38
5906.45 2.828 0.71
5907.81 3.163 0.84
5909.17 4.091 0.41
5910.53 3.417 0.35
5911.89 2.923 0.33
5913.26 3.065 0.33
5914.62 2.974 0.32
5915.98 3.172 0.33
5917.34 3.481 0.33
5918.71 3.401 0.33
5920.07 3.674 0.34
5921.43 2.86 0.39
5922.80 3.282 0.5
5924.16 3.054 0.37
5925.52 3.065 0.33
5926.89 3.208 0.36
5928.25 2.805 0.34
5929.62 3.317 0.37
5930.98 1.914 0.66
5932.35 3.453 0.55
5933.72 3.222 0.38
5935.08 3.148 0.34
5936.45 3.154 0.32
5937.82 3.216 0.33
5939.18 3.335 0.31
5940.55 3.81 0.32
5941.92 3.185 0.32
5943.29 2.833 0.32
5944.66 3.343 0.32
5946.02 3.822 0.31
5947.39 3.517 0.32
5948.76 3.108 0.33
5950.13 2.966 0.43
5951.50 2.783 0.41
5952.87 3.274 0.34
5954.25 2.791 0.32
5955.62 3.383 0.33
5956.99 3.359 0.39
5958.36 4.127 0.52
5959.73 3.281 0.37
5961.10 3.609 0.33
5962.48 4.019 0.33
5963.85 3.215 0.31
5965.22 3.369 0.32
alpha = 0.5 angstroms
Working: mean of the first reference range 2.97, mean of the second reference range 3.24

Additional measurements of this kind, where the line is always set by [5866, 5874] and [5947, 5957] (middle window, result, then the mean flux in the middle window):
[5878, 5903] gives 2.9 angstroms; 2.81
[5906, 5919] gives -0.4 angstroms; 3.25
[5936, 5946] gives -0.6 angstroms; 3.31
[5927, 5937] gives 0.4 angstroms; 3.01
